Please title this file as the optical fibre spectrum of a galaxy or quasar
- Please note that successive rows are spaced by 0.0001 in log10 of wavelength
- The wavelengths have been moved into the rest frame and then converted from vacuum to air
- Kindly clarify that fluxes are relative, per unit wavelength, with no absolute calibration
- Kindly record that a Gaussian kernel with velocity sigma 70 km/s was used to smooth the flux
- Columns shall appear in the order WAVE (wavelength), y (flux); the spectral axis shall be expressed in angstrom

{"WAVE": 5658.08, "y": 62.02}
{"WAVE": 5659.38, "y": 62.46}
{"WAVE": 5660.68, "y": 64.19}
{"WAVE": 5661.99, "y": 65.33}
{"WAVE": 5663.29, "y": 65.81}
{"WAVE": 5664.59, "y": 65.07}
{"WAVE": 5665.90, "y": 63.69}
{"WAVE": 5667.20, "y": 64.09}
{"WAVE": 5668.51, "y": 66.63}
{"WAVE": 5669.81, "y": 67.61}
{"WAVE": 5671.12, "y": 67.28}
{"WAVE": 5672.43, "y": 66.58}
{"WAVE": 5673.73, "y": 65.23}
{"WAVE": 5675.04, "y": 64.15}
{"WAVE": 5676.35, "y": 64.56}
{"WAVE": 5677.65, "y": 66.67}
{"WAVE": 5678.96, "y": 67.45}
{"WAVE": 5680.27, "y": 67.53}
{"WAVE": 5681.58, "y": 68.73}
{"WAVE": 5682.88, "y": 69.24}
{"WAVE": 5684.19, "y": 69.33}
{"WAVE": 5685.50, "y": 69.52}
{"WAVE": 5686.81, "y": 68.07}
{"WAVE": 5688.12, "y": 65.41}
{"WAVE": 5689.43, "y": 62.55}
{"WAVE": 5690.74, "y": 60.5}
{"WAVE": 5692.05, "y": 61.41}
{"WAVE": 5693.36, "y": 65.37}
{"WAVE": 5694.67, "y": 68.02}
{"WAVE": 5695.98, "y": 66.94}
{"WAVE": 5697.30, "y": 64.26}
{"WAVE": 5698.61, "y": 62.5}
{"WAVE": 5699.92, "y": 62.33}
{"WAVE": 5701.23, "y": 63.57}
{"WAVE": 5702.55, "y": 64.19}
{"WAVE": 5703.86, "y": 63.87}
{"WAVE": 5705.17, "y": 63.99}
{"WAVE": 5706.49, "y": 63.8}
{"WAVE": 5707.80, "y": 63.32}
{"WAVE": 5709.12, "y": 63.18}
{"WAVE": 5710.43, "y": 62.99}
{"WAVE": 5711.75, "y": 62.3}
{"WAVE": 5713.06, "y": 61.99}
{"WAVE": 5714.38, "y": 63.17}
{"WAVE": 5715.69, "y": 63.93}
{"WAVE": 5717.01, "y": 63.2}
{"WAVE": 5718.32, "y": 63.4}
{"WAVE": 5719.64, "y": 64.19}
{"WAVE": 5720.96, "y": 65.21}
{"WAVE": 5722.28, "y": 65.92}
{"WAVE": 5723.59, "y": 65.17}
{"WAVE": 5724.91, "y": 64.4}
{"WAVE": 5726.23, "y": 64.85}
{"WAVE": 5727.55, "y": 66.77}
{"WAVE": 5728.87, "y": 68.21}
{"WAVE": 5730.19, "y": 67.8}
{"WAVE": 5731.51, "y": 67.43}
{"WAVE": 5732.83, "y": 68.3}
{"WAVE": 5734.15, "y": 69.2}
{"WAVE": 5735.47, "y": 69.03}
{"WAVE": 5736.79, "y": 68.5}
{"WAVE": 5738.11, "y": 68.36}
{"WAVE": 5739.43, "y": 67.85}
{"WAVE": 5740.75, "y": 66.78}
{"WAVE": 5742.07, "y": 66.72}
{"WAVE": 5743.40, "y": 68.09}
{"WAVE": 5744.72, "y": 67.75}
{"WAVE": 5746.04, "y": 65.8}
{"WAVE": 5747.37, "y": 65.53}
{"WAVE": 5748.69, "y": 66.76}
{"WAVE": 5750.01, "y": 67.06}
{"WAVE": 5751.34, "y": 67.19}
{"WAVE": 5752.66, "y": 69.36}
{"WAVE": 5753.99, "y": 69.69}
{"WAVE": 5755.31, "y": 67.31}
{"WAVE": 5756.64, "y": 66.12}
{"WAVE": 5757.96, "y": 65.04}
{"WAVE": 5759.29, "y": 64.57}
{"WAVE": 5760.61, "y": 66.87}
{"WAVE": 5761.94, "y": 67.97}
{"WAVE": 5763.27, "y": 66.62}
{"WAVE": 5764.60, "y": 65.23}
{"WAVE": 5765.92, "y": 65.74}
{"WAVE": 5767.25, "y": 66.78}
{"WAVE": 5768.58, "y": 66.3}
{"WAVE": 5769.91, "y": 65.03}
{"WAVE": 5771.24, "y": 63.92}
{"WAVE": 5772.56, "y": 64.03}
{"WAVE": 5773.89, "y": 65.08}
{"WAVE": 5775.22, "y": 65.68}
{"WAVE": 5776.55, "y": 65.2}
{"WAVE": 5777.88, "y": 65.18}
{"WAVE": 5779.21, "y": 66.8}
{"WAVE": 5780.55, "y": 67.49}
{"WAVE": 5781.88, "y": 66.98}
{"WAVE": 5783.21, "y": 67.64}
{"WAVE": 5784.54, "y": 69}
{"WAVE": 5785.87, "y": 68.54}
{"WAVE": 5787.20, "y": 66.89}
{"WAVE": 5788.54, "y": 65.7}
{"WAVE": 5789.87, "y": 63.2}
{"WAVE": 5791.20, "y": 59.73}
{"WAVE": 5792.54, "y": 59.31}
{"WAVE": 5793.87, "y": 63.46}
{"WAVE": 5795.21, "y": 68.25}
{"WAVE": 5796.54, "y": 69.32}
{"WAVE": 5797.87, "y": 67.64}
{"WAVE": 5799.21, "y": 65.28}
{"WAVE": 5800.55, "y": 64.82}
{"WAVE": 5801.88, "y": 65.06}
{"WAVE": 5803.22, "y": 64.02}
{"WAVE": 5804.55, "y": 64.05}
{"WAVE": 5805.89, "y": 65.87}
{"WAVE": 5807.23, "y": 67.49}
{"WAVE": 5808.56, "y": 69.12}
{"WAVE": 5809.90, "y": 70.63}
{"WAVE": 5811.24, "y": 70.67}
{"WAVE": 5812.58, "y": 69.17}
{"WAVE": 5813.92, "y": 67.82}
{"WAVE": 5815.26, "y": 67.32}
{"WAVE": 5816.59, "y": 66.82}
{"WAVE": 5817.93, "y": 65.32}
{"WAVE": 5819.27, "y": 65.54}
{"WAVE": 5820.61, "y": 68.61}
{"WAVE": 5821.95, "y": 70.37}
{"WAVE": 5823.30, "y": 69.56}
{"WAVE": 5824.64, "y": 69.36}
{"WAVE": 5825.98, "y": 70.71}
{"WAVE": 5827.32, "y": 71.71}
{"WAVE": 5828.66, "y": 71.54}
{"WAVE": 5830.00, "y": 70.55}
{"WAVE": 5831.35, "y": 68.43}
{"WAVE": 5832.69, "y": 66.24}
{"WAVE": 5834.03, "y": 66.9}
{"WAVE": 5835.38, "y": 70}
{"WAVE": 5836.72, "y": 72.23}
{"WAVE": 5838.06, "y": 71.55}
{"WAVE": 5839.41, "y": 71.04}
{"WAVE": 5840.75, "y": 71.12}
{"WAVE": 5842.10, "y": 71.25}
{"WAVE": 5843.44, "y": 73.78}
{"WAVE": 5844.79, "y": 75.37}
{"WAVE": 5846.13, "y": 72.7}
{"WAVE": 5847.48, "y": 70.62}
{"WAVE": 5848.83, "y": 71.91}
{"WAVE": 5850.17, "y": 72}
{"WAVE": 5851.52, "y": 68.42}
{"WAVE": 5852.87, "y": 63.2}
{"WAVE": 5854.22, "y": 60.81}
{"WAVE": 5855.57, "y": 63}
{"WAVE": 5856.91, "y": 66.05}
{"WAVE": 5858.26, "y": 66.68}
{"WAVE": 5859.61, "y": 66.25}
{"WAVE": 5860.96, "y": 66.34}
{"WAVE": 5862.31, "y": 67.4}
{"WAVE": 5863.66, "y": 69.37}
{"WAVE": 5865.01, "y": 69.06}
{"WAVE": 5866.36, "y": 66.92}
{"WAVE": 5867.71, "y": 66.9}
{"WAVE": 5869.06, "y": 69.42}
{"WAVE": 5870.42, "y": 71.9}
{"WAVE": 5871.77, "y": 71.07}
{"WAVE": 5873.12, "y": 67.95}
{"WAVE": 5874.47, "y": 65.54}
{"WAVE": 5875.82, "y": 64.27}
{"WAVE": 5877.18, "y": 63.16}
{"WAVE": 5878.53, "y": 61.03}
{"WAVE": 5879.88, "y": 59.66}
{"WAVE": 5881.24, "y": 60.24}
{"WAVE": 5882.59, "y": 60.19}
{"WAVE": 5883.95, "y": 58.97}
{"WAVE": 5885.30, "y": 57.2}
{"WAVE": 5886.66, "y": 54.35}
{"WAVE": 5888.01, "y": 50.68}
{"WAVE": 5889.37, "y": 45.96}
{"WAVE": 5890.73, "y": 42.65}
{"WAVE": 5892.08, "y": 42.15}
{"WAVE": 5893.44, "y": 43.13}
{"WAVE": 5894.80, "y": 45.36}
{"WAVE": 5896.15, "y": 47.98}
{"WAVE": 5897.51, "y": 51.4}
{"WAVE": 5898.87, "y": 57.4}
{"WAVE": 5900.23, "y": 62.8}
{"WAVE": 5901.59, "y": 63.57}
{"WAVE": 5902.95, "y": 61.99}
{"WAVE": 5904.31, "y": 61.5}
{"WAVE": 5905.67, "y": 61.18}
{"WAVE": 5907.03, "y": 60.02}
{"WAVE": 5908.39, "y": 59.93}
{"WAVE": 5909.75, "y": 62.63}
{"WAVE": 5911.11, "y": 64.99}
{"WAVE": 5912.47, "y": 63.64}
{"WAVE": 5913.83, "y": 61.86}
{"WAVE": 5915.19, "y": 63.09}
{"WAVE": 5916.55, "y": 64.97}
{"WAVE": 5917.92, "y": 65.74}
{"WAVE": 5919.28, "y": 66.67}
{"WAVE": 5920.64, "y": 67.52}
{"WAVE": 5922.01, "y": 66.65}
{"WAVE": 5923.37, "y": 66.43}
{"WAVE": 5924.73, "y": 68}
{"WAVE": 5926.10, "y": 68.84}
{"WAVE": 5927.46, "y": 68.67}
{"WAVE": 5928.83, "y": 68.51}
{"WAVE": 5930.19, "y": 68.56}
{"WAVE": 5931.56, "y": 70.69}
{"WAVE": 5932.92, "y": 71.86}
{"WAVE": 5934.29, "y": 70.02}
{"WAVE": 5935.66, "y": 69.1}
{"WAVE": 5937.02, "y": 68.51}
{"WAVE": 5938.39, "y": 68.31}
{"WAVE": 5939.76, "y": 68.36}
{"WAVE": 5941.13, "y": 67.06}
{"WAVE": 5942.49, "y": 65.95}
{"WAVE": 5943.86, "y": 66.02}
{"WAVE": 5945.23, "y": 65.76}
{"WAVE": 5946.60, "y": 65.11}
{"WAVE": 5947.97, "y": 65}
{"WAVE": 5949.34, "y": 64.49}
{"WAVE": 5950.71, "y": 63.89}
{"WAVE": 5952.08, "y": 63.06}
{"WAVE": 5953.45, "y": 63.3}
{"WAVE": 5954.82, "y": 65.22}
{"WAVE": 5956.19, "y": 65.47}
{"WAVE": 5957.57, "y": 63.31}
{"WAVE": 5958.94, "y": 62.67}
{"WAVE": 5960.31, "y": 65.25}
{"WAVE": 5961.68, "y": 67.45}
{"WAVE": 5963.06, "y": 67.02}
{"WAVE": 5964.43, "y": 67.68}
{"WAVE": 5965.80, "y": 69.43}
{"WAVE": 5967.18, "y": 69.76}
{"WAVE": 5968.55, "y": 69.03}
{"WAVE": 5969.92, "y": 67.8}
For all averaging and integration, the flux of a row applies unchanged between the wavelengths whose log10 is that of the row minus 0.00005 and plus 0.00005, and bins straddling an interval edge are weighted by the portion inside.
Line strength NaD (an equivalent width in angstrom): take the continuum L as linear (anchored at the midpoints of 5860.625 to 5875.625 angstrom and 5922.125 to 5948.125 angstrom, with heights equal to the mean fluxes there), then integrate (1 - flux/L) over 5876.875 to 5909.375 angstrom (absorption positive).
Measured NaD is 6.0 angstrom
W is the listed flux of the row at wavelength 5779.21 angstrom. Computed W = 66.8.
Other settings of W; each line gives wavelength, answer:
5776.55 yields 65.2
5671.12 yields 67.28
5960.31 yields 65.25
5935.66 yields 69.1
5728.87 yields 68.21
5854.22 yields 60.81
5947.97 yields 65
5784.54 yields 69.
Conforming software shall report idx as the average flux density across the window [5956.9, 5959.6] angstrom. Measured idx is 63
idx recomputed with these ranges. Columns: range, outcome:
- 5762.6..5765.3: 66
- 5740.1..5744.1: 67.2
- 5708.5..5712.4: 62.8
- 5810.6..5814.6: 69.1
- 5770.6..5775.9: 64.8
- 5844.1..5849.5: 72.6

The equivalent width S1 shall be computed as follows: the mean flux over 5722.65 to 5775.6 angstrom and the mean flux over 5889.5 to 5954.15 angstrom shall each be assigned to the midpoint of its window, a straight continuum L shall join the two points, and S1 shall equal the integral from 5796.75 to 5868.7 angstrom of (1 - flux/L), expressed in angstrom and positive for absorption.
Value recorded -4.0 angstrom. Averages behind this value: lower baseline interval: 66.7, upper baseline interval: 62.7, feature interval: 68.4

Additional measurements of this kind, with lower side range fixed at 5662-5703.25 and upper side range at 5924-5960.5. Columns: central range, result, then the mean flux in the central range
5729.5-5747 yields -0.5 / 67.8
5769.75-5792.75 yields 0.2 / 65.4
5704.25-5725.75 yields 0.6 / 63.8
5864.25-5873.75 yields -0.4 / 69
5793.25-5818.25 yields -0.3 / 67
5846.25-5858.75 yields -0.2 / 67.2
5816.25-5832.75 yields -0.7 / 68.9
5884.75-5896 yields 3.2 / 47.6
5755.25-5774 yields 0.1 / 65.8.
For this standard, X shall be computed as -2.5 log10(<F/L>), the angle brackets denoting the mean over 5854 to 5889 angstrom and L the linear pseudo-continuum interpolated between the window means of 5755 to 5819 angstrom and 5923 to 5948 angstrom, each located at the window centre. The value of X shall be 0.06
